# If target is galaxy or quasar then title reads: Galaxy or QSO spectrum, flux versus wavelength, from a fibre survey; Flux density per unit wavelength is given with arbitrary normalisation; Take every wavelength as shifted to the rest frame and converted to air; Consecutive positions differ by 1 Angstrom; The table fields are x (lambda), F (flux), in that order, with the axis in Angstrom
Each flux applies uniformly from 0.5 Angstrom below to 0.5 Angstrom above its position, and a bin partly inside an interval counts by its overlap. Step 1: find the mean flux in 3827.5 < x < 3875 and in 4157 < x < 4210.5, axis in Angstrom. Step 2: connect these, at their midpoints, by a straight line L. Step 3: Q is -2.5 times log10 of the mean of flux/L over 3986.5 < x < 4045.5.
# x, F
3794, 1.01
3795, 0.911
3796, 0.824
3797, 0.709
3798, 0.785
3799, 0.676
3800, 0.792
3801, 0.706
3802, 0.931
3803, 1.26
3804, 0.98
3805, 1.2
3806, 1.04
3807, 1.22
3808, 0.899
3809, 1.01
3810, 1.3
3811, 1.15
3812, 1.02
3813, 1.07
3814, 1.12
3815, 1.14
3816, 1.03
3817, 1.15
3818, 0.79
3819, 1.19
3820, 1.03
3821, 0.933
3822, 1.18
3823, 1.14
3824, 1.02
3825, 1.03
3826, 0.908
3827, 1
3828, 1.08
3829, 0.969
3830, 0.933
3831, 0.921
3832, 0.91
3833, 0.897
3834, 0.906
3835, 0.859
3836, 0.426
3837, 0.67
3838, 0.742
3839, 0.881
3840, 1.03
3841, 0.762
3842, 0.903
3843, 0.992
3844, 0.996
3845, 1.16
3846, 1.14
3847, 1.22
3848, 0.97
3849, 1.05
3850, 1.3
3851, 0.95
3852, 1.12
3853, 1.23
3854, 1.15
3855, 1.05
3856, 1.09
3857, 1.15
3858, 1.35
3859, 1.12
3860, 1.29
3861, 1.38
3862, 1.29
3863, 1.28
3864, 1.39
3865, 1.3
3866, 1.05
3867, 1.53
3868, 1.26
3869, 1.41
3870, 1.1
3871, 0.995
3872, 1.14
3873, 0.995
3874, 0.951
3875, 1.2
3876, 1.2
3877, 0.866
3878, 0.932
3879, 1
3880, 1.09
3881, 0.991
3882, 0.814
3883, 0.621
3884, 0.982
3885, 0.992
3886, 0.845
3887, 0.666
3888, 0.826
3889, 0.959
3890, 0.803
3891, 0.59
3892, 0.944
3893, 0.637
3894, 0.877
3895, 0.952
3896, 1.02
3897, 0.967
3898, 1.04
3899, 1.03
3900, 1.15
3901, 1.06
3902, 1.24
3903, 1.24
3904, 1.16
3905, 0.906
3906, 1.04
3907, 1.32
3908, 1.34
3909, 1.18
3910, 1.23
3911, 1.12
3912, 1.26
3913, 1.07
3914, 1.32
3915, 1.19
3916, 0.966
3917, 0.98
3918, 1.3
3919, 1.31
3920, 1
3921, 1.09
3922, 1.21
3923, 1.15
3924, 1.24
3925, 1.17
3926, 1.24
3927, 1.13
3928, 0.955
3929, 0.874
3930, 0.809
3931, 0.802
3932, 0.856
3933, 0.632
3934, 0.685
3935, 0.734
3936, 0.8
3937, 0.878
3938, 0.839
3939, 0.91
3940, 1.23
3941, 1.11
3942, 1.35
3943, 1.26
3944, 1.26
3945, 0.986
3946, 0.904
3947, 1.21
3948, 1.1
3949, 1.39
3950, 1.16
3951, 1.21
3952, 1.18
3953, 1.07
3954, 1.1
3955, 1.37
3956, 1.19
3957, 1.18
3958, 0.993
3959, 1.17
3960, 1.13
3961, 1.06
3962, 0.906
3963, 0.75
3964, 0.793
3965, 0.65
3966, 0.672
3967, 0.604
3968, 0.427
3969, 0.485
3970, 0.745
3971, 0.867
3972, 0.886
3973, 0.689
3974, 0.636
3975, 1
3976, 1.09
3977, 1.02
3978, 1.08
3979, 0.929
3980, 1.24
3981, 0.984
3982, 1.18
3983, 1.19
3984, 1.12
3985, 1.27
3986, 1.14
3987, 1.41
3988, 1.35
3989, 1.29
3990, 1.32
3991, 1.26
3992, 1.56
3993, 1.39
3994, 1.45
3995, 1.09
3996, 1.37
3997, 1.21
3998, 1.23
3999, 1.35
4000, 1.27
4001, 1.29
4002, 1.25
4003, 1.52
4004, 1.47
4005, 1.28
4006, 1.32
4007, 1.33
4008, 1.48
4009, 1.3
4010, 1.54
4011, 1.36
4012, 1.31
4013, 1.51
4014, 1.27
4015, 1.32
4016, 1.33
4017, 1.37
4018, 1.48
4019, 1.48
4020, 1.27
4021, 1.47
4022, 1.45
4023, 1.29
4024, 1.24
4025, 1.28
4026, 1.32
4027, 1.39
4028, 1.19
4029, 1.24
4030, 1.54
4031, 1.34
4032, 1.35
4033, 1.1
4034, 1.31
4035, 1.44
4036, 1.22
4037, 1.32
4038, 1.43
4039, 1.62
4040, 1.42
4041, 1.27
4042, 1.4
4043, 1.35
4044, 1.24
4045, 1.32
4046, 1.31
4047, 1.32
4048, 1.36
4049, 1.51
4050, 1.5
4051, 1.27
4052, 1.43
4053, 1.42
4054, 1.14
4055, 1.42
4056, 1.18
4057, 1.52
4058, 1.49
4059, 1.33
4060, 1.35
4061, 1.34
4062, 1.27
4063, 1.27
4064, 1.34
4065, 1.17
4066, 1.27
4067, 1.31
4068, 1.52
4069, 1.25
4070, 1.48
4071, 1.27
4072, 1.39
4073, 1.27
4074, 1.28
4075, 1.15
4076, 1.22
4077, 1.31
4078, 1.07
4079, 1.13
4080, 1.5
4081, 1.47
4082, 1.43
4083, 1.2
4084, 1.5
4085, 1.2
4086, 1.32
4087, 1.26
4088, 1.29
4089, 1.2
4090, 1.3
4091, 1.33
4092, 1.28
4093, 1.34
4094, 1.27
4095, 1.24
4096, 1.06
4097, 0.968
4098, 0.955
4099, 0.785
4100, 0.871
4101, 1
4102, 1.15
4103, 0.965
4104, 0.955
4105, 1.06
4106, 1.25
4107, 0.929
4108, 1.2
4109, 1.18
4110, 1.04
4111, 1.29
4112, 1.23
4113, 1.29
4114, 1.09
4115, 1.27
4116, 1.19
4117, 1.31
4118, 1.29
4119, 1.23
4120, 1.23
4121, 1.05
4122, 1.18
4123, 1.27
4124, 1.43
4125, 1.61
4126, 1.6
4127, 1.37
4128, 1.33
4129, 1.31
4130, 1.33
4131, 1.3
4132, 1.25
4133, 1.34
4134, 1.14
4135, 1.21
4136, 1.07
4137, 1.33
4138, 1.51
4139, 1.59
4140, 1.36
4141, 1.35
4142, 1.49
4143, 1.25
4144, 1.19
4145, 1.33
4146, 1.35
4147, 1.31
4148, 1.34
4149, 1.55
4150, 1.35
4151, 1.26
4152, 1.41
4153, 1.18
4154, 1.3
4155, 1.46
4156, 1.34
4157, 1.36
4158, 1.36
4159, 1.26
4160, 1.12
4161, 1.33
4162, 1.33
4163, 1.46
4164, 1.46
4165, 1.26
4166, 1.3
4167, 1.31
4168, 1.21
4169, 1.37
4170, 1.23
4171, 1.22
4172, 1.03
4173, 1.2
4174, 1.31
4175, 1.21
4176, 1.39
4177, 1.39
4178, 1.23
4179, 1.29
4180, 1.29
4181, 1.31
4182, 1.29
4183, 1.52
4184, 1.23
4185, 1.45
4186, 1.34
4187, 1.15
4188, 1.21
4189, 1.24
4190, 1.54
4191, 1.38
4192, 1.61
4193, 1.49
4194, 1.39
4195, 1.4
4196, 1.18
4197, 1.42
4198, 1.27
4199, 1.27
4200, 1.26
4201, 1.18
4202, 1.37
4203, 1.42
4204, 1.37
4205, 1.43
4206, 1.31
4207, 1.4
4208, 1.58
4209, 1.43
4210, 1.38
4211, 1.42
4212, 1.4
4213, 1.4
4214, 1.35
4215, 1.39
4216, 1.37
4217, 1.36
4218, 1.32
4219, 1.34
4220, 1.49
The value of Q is -0.13 mag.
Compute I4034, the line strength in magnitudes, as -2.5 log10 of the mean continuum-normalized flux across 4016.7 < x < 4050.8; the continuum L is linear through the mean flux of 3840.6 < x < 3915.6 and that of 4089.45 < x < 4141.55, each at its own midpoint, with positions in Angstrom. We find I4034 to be -0.16 mag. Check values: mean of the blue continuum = 1.08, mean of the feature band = 1.36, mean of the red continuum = 1.22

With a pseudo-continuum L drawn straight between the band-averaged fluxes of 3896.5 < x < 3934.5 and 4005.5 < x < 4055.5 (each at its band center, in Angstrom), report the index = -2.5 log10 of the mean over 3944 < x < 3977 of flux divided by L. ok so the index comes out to 0.23 mag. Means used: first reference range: 1.09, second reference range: 1.36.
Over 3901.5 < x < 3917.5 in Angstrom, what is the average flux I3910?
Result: 1.16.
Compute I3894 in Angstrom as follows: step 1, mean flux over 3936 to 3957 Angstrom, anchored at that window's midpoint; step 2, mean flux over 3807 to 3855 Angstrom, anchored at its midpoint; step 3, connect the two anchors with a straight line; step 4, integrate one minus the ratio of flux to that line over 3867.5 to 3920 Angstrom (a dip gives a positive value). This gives 1.70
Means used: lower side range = 1.01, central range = 1.04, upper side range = 1.13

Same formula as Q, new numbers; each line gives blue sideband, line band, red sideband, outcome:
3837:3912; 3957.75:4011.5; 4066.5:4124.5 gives 0.02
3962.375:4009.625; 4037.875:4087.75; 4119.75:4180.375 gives -0.11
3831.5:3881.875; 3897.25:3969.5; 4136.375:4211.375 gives 0.09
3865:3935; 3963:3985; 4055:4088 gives 0.30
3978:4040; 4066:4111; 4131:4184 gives 0.09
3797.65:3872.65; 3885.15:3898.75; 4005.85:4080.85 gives 0.30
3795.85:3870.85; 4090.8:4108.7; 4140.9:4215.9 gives 0.17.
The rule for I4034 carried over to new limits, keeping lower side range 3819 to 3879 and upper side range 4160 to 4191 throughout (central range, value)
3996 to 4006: -0.128 mag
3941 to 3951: -0.041 mag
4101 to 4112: 0.137 mag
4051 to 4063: -0.111 mag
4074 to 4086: -0.050 mag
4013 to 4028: -0.141 mag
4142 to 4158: -0.045 mag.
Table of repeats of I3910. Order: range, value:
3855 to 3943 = 1.06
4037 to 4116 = 1.26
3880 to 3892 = 0.842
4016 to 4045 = 1.35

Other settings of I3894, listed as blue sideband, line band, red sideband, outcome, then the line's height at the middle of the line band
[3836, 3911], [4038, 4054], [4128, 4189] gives -2.2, 1.21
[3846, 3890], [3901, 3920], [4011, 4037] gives -0.1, 1.16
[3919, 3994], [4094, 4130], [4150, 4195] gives 1.8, 1.24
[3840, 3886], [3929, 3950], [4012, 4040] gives 4.0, 1.22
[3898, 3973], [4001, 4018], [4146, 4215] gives -3.7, 1.13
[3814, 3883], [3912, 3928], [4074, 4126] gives -0.8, 1.1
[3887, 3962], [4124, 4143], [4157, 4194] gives -1.3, 1.27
